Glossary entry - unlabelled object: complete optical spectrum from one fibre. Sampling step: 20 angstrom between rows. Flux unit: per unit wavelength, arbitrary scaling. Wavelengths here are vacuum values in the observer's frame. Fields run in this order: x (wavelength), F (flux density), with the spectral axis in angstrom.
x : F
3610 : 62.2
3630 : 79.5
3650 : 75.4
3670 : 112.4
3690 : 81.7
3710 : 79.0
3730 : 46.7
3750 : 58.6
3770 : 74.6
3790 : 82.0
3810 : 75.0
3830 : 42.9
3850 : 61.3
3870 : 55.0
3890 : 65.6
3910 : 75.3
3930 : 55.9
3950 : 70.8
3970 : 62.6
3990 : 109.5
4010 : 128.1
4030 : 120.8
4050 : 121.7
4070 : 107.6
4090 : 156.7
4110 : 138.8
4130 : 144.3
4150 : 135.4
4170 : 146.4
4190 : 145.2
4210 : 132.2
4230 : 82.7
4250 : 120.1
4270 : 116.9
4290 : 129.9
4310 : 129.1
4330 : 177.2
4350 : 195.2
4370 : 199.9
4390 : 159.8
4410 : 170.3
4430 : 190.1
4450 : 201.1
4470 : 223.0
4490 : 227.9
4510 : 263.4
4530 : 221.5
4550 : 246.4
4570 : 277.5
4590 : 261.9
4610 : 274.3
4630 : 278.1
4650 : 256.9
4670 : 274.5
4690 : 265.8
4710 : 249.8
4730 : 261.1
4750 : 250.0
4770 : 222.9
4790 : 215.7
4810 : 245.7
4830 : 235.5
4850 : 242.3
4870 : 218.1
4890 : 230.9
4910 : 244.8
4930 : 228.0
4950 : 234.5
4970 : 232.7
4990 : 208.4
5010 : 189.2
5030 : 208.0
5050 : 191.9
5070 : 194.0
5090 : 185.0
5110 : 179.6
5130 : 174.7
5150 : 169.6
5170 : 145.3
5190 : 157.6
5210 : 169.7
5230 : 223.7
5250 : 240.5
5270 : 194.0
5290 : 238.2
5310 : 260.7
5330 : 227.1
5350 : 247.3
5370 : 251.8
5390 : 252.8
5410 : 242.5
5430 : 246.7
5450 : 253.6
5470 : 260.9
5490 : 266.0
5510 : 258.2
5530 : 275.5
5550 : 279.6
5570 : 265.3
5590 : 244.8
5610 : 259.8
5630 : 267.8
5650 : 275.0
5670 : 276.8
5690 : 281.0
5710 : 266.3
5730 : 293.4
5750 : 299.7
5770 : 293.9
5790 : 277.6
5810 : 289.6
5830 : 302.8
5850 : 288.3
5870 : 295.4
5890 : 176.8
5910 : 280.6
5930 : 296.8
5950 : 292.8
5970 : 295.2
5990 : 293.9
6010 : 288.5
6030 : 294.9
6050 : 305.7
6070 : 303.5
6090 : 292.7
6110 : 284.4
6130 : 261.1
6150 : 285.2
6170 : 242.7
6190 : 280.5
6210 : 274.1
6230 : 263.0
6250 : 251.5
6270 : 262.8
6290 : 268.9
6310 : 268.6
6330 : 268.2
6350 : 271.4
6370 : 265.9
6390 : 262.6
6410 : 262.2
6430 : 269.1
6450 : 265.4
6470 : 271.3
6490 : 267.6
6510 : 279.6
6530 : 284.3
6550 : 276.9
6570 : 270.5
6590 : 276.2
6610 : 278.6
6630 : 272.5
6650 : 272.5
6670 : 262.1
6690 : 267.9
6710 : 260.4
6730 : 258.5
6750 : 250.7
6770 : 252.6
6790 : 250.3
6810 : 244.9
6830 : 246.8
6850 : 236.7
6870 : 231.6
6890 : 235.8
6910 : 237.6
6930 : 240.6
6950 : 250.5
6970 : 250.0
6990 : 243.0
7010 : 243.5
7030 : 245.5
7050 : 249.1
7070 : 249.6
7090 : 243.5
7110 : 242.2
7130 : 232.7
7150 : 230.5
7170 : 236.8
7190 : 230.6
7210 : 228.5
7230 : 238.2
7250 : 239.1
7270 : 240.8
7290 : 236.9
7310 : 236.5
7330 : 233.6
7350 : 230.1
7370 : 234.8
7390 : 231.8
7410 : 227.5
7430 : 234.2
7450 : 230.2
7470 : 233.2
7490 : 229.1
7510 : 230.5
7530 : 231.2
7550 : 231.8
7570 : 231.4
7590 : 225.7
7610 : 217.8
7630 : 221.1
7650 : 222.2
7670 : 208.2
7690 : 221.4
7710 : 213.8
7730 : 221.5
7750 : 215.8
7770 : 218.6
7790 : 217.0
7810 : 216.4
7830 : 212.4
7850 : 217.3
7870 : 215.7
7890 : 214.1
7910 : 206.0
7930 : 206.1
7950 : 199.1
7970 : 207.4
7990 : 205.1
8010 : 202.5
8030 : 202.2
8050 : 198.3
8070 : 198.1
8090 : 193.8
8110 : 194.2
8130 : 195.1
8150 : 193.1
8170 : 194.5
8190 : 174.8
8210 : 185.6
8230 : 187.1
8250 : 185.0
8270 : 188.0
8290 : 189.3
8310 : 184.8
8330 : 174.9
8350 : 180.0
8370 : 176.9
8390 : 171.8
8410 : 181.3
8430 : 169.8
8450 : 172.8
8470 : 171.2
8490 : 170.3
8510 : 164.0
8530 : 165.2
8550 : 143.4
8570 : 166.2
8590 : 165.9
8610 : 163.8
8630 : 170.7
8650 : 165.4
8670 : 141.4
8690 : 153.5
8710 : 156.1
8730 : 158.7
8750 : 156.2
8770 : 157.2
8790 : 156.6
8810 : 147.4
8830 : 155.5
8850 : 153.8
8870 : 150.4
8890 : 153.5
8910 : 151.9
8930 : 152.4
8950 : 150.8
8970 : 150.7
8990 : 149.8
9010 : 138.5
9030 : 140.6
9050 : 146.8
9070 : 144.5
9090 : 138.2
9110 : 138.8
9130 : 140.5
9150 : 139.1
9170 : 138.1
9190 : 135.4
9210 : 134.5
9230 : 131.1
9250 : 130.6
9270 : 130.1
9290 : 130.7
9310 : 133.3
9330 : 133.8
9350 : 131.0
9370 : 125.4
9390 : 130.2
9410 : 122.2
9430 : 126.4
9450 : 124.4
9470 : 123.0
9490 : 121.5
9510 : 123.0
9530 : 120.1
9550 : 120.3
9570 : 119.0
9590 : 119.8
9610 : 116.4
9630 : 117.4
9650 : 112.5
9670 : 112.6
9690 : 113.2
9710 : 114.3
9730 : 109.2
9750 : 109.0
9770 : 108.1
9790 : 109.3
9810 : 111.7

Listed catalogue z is 0.000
